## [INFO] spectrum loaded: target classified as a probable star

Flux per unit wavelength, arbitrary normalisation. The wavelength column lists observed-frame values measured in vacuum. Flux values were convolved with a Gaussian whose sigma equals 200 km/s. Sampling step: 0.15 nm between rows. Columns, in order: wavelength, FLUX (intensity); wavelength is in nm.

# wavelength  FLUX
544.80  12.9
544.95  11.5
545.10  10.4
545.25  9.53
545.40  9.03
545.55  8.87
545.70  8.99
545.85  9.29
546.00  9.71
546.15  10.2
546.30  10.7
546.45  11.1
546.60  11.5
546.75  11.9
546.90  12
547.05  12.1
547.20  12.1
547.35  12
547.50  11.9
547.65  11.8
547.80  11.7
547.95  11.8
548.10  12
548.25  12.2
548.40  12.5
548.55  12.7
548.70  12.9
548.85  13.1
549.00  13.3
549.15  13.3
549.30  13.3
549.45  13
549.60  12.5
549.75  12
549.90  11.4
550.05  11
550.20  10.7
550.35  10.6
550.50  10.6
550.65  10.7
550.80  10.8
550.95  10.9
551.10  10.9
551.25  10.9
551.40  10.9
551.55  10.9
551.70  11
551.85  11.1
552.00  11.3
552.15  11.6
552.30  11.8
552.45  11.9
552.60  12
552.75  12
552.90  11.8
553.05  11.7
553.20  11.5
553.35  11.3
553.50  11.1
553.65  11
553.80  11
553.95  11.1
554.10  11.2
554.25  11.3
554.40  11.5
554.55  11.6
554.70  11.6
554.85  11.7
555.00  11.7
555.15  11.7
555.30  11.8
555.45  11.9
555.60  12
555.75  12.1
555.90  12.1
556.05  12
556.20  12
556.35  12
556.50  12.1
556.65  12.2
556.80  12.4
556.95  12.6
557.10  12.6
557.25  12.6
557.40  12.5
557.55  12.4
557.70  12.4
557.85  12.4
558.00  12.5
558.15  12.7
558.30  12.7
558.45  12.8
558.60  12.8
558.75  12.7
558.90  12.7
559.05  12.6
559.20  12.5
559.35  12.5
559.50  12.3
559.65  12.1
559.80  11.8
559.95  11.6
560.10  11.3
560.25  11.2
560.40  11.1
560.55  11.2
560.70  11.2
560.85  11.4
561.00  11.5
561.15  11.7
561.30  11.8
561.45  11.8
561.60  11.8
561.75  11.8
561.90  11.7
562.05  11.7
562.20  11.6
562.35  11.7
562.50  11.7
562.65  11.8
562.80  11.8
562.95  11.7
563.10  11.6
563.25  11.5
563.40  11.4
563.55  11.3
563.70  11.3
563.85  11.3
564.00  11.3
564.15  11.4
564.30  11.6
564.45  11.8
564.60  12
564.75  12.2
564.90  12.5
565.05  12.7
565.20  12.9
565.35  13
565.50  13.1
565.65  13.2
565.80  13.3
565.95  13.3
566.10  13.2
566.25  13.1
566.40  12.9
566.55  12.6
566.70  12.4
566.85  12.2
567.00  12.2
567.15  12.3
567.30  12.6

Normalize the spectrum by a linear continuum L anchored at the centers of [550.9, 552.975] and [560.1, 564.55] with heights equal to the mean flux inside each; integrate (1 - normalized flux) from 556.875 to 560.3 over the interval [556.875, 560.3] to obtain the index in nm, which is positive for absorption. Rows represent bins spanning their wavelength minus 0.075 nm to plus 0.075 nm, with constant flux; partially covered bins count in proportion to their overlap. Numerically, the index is -0.27 nm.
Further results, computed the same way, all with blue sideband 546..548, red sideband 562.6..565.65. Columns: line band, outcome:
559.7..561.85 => 0.061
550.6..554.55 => 0.127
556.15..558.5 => -0.131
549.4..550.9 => 0.040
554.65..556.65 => -0.030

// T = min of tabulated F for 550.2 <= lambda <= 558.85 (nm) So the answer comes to 10.6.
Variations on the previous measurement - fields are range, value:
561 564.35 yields 11.3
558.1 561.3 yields 11.1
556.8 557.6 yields 12.4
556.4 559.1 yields 12.1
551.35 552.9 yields 10.9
